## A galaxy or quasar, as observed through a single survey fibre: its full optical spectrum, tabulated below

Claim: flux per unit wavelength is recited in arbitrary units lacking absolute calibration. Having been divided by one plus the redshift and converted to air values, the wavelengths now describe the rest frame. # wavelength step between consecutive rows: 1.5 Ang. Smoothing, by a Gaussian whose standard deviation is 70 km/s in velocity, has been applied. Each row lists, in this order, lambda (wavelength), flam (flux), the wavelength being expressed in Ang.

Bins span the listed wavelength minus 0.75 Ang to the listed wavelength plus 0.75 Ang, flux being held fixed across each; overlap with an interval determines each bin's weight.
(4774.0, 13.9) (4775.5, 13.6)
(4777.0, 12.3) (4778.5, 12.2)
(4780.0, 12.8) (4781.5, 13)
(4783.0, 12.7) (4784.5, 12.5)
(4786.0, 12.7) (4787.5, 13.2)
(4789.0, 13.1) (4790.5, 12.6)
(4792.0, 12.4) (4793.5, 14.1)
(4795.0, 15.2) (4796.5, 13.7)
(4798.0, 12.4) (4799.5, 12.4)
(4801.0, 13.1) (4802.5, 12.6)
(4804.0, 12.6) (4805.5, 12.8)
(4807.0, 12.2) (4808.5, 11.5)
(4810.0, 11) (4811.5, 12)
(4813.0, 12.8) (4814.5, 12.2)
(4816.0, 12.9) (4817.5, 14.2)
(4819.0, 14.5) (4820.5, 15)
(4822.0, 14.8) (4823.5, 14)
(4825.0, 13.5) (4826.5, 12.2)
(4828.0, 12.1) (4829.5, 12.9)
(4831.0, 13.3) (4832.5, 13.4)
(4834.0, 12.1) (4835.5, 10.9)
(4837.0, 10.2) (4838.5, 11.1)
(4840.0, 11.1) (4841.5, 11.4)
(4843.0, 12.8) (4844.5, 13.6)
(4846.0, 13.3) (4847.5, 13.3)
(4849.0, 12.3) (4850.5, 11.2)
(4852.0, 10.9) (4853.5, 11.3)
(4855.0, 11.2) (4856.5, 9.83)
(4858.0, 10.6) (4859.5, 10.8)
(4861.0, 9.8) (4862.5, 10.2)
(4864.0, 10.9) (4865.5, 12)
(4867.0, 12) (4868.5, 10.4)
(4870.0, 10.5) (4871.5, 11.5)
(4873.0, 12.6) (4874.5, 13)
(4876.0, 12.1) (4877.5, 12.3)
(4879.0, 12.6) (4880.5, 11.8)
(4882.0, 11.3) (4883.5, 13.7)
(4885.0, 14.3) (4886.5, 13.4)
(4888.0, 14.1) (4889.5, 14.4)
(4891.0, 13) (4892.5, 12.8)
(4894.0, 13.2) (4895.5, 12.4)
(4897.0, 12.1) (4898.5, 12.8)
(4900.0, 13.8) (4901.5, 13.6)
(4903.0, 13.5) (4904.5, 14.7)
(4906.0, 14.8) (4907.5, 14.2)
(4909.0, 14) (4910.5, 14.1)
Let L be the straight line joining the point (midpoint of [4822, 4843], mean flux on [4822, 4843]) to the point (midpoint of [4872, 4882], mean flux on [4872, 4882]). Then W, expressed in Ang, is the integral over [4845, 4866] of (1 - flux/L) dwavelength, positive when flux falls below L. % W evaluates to 1.7 Ang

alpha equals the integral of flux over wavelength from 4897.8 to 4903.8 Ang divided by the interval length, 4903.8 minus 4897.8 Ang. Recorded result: 13.4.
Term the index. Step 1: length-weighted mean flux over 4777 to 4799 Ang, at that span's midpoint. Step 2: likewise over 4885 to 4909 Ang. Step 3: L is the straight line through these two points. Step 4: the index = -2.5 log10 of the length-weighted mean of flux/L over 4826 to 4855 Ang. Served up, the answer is 0.11 mag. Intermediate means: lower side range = 13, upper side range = 13.6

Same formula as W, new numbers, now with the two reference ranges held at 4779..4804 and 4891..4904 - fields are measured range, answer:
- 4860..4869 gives 1.5 Ang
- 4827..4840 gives 1.1 Ang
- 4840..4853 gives 0.8 Ang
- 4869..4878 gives 0.8 Ang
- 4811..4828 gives -0.5 Ang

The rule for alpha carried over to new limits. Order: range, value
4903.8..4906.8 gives 14.7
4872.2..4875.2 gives 12.8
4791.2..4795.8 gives 13.9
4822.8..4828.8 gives 12.9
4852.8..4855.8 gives 11.2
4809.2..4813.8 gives 11.9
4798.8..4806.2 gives 12.7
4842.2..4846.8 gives 13.2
